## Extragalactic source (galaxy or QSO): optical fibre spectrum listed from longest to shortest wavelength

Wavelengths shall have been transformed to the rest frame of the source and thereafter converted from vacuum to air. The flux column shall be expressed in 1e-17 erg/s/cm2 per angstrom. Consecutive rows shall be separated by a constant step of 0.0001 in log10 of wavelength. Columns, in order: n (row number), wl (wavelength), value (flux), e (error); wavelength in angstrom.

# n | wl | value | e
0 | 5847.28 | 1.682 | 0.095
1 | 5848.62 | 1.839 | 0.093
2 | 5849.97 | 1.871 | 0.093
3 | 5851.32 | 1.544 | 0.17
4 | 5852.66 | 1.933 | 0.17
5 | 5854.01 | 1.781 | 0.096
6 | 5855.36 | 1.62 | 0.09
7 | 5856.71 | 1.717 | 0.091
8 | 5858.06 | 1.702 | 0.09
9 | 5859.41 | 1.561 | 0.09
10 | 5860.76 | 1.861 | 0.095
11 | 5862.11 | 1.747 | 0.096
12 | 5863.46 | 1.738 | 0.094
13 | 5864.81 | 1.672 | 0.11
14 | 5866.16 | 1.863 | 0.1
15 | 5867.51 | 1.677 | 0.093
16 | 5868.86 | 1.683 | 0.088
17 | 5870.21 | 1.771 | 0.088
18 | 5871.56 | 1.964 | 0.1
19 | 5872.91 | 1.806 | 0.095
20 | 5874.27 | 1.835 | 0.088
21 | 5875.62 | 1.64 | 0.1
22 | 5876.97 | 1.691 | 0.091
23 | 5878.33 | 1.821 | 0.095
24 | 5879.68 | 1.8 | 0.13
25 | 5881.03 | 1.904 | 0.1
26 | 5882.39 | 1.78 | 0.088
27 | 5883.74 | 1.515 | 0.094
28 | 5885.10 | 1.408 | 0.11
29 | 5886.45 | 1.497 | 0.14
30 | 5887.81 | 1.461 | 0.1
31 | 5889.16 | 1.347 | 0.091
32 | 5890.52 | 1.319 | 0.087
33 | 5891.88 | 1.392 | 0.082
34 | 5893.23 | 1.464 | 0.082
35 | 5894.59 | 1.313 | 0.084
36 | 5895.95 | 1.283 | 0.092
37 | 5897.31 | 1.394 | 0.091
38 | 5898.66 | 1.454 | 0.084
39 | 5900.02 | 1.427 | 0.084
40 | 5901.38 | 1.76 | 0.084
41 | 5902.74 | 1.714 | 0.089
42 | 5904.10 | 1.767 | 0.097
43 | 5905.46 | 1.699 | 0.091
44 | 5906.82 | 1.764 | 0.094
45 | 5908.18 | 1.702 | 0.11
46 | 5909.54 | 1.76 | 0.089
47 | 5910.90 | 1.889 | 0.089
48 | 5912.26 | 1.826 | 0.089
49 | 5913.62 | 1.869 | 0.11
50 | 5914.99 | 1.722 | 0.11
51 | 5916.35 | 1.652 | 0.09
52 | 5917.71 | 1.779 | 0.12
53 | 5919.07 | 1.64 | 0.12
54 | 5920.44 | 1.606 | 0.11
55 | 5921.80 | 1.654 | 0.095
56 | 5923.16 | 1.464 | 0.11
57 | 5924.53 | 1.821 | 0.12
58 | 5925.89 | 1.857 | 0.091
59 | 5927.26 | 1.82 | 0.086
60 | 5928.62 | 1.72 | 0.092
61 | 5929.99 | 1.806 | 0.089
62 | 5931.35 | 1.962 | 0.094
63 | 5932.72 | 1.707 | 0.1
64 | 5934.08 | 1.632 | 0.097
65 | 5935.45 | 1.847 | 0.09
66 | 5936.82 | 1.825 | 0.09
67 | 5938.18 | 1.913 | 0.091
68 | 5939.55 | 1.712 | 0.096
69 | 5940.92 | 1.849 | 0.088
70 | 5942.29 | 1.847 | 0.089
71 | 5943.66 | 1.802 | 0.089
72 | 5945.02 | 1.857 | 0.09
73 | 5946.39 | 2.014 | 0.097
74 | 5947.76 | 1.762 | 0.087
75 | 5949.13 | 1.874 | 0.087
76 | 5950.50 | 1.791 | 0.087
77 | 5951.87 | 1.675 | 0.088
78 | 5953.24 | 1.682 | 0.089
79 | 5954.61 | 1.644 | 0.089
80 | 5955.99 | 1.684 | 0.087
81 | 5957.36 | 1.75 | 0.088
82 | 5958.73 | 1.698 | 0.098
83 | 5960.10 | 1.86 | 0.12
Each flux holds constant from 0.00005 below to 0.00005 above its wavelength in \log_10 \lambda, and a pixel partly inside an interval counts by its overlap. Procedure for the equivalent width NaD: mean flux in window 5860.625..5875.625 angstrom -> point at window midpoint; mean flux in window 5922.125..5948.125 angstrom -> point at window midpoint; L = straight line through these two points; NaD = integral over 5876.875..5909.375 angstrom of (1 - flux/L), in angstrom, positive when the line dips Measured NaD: 3.9 angstrom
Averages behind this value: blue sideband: 1.77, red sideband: 1.8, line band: 1.57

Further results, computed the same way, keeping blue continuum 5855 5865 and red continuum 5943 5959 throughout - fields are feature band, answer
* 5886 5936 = 2.9 angstrom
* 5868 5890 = 0.5 angstrom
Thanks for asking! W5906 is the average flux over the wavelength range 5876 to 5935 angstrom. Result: 1.65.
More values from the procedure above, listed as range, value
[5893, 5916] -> 1.64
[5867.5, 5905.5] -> 1.6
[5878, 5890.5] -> 1.59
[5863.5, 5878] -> 1.76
